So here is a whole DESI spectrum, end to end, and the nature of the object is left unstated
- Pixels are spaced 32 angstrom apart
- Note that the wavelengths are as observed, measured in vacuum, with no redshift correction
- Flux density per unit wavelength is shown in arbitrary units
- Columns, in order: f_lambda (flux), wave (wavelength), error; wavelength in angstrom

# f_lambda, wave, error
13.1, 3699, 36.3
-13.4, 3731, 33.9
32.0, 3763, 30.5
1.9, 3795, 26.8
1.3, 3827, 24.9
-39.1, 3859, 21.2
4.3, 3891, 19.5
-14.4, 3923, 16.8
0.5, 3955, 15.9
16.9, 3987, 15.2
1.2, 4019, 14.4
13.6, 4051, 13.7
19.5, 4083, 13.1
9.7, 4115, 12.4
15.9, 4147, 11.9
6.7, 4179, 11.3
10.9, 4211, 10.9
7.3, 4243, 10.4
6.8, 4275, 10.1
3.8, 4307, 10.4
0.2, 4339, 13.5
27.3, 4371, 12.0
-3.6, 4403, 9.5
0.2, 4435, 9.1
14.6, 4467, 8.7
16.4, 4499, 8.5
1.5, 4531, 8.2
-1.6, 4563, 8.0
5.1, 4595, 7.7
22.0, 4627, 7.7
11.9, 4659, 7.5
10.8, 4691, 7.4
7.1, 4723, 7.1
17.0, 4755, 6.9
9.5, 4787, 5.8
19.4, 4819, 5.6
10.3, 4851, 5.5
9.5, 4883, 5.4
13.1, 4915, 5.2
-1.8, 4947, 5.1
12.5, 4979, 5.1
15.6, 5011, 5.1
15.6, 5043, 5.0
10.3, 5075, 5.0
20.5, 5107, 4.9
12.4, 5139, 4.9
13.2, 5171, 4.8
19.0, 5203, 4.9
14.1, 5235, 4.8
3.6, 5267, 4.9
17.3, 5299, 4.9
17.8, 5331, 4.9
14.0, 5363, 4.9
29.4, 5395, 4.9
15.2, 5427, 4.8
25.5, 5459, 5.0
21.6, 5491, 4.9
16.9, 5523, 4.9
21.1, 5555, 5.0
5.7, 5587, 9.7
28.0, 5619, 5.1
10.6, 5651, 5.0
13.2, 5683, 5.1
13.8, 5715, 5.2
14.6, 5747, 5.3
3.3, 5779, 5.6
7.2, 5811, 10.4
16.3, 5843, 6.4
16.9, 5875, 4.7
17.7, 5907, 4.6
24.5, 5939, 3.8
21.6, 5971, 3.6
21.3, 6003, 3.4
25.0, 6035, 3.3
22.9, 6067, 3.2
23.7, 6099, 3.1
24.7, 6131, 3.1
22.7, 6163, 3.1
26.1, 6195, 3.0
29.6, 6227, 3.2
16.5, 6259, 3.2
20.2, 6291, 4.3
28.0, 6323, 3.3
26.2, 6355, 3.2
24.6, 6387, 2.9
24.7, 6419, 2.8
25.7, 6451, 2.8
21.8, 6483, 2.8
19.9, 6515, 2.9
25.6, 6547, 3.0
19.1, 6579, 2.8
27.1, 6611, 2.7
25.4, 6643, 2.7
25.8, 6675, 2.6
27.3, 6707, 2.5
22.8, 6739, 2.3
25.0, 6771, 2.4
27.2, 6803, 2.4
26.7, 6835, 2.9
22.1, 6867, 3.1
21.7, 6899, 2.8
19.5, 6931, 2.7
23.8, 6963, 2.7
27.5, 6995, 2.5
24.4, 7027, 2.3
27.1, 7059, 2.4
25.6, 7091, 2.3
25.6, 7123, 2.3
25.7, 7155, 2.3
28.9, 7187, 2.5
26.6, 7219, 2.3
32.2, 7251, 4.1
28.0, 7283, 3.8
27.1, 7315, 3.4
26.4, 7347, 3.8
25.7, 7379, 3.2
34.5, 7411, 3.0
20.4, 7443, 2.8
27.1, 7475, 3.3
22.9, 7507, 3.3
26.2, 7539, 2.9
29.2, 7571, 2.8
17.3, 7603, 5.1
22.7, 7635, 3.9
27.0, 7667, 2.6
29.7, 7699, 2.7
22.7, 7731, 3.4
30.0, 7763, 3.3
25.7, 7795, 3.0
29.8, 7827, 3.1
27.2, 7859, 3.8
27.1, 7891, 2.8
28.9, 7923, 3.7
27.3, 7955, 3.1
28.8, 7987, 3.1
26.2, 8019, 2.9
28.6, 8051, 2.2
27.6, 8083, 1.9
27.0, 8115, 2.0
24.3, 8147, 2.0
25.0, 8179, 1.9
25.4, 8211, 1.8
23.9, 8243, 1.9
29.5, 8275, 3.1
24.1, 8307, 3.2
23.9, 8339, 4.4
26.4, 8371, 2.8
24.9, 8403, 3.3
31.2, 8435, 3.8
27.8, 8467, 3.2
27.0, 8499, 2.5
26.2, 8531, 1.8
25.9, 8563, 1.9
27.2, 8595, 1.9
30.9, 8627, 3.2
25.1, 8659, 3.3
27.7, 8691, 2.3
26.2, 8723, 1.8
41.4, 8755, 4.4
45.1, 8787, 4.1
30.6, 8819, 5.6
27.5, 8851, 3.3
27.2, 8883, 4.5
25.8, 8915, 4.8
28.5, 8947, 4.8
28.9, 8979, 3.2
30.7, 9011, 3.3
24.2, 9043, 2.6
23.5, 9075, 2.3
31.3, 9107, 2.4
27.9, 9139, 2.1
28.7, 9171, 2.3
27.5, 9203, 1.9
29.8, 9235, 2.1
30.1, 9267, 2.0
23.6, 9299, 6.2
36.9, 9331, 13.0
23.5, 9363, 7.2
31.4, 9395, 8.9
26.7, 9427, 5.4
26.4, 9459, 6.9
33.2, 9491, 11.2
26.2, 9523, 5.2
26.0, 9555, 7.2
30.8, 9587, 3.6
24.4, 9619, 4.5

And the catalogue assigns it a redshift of 0.337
